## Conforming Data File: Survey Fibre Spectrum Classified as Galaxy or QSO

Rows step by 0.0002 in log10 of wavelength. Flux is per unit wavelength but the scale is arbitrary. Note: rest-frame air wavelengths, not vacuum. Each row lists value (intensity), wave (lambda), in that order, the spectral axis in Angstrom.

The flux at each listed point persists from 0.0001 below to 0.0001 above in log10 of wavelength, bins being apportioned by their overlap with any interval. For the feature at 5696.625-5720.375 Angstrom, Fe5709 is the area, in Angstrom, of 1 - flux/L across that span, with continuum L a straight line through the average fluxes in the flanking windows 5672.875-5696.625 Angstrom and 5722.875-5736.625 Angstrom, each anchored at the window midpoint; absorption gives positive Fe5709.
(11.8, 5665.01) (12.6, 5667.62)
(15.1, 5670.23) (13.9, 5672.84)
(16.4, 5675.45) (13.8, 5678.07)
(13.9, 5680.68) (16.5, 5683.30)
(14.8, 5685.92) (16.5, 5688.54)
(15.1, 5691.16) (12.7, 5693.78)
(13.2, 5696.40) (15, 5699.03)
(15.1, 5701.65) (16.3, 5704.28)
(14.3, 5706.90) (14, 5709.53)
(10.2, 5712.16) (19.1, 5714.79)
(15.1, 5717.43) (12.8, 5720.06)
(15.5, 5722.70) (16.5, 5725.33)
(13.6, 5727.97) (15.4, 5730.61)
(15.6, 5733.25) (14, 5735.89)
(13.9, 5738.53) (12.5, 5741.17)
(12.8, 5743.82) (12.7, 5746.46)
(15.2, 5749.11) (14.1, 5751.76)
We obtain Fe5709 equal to 0.5 Angstrom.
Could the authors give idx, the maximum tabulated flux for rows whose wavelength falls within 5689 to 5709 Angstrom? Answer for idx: 16.3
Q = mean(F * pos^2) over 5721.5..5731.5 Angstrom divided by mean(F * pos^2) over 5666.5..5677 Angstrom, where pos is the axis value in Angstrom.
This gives 1.07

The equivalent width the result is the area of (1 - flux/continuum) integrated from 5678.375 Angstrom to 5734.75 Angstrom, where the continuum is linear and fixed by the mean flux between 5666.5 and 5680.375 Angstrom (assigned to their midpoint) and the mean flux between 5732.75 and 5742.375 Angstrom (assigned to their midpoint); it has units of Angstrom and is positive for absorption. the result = -2.7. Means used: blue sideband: 14.4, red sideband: 13.9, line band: 14.8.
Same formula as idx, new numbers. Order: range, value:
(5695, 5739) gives 19.1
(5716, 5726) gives 16.5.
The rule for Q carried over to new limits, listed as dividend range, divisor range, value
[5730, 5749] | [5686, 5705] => 0.95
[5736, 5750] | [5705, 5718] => 0.93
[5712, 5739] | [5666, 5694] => 1.03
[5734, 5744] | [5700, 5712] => 0.94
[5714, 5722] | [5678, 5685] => 1.05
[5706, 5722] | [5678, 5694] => 0.96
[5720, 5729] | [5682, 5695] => 1.00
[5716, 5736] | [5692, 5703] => 1.07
